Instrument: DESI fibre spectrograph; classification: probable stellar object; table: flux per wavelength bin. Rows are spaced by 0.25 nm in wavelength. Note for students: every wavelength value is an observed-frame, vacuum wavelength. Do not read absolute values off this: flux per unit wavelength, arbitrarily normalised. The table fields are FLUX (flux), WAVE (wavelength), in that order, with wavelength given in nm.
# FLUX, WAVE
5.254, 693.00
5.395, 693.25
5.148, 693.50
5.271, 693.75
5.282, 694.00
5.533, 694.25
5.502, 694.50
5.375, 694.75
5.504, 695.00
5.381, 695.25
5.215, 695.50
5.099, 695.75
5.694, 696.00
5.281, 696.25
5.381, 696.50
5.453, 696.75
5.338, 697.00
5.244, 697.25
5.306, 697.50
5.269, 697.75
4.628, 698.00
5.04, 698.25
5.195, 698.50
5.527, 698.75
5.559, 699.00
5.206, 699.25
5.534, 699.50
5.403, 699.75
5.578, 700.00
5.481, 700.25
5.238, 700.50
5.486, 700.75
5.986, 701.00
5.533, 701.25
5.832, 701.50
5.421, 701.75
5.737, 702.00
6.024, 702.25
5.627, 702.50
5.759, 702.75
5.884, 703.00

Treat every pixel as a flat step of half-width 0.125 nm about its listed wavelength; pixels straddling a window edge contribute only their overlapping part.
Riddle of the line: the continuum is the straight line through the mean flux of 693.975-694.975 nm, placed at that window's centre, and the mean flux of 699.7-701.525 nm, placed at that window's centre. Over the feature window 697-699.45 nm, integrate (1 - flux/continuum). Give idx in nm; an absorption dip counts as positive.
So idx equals 0.12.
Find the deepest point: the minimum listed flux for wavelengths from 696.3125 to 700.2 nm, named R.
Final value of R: 4.628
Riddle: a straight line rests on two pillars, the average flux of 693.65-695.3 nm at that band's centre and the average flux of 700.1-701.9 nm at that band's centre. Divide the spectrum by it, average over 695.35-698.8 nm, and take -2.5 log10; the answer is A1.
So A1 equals 0.04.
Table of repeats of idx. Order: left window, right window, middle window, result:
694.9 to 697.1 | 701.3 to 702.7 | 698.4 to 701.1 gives 0.06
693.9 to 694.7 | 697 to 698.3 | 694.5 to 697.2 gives -0.04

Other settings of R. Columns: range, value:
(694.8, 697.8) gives 5.099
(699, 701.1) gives 5.206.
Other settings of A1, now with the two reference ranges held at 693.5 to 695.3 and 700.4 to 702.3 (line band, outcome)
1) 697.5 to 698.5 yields 0.10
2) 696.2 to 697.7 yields 0.03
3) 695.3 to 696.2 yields 0.02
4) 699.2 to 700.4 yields 0.03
